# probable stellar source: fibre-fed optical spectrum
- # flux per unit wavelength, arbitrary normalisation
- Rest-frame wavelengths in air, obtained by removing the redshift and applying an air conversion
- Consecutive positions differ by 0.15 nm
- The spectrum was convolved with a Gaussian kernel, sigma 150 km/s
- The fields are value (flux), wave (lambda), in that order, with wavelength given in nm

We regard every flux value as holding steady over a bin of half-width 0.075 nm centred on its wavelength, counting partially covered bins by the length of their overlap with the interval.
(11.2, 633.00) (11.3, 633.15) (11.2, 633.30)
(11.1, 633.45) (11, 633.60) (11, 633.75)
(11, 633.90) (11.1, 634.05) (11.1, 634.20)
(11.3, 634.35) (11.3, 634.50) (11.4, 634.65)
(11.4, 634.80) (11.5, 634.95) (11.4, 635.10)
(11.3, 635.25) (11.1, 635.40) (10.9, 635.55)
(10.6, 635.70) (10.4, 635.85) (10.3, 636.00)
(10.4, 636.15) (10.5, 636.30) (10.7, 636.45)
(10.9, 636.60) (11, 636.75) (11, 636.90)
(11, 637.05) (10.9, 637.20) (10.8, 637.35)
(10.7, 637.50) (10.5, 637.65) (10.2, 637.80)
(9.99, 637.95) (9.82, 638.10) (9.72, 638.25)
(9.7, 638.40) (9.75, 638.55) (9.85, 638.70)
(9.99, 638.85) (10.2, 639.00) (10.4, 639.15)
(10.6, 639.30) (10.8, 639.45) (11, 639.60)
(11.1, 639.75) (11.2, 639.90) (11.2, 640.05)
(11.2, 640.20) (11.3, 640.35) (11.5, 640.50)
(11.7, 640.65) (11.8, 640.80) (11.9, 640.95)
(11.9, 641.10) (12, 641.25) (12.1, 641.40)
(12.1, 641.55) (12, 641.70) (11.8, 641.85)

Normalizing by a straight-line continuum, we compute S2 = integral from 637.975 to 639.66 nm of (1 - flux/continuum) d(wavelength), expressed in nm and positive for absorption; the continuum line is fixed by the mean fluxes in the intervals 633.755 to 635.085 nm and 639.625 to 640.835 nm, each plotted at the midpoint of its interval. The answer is 0.17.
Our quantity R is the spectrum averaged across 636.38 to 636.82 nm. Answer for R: 10.9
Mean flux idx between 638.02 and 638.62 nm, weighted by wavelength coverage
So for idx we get 9.75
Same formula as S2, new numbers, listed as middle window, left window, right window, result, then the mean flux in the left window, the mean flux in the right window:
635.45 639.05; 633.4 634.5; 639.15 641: 0.243 nm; 11.1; 11.2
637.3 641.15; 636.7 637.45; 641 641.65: 0.259 nm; 10.9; 12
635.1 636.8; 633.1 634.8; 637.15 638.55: -0.012 nm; 11.2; 10.2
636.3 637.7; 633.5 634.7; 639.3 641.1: 0.051 nm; 11.1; 11.3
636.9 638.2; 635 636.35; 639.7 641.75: 0.070 nm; 10.8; 11.6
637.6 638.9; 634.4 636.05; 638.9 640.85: 0.132 nm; 11.1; 11.1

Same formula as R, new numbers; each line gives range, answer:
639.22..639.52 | 10.7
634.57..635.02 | 11.4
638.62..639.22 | 10.1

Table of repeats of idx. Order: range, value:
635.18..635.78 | 11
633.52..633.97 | 11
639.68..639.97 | 11.2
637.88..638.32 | 9.84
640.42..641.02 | 11.7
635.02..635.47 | 11.3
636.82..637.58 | 10.9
